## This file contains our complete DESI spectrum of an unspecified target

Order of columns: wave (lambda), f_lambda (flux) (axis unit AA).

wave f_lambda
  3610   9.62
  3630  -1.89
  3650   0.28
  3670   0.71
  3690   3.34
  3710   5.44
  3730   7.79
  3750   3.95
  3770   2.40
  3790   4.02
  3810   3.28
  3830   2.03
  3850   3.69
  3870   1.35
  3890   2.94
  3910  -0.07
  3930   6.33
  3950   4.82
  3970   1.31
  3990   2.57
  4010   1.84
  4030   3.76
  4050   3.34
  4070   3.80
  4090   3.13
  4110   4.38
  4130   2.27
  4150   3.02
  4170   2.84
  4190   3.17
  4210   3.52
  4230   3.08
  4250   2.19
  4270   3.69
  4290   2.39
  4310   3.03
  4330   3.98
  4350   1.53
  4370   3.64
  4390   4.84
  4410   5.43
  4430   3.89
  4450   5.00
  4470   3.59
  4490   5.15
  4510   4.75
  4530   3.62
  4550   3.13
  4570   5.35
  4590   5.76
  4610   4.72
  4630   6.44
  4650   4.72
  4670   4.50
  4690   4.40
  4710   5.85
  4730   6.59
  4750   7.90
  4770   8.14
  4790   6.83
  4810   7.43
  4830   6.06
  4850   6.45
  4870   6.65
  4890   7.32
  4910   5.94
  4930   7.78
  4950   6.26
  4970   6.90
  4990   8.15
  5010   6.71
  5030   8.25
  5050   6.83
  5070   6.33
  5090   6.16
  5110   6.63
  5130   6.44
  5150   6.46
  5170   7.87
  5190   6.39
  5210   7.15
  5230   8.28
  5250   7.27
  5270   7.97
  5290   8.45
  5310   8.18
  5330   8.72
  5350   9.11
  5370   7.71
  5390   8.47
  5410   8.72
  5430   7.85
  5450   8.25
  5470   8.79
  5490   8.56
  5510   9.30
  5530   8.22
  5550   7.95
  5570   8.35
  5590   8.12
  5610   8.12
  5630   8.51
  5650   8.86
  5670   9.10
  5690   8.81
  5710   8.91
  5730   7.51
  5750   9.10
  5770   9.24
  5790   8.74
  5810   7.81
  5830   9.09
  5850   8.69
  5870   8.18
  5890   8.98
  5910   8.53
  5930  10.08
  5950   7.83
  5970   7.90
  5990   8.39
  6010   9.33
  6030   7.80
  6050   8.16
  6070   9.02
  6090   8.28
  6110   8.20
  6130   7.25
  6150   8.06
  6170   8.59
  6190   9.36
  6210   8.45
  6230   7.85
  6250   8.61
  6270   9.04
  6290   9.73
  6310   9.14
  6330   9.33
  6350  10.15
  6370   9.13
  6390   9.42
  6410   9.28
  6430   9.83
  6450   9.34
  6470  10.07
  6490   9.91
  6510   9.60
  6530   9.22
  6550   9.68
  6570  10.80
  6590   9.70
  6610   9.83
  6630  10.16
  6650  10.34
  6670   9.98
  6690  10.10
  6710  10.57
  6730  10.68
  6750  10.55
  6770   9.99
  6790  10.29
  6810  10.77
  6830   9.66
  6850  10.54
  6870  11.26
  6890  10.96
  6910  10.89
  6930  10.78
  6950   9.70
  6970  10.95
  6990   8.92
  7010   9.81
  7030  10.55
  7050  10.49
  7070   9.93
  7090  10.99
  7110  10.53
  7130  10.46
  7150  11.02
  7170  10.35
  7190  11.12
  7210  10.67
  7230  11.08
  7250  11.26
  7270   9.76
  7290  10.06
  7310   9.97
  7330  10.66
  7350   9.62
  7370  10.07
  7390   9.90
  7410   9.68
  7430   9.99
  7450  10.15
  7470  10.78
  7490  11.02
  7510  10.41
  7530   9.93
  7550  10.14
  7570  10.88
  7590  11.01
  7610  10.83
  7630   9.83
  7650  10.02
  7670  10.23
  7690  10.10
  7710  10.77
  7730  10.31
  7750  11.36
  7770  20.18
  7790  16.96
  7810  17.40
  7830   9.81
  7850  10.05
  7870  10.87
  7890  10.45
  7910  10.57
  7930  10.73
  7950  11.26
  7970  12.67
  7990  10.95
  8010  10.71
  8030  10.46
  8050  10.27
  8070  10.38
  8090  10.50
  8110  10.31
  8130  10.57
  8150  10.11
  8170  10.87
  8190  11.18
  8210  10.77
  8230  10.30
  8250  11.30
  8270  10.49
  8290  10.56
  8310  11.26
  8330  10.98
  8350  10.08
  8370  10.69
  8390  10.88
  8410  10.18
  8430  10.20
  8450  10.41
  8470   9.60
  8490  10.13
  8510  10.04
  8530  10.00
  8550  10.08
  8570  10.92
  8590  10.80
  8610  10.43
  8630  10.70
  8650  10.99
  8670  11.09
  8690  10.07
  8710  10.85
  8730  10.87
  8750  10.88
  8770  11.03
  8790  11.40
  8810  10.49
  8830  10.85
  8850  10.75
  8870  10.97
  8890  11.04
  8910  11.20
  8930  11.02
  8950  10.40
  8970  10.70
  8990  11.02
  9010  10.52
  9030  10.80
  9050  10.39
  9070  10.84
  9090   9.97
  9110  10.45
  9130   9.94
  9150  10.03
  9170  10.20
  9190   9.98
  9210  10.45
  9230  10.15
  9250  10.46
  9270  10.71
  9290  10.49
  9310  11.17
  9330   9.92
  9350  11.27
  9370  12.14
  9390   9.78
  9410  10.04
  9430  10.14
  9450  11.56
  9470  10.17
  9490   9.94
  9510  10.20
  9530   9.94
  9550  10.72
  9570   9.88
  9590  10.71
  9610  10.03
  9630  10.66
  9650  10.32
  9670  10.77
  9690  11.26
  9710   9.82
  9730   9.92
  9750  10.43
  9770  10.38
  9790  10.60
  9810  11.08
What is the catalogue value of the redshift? 0.19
